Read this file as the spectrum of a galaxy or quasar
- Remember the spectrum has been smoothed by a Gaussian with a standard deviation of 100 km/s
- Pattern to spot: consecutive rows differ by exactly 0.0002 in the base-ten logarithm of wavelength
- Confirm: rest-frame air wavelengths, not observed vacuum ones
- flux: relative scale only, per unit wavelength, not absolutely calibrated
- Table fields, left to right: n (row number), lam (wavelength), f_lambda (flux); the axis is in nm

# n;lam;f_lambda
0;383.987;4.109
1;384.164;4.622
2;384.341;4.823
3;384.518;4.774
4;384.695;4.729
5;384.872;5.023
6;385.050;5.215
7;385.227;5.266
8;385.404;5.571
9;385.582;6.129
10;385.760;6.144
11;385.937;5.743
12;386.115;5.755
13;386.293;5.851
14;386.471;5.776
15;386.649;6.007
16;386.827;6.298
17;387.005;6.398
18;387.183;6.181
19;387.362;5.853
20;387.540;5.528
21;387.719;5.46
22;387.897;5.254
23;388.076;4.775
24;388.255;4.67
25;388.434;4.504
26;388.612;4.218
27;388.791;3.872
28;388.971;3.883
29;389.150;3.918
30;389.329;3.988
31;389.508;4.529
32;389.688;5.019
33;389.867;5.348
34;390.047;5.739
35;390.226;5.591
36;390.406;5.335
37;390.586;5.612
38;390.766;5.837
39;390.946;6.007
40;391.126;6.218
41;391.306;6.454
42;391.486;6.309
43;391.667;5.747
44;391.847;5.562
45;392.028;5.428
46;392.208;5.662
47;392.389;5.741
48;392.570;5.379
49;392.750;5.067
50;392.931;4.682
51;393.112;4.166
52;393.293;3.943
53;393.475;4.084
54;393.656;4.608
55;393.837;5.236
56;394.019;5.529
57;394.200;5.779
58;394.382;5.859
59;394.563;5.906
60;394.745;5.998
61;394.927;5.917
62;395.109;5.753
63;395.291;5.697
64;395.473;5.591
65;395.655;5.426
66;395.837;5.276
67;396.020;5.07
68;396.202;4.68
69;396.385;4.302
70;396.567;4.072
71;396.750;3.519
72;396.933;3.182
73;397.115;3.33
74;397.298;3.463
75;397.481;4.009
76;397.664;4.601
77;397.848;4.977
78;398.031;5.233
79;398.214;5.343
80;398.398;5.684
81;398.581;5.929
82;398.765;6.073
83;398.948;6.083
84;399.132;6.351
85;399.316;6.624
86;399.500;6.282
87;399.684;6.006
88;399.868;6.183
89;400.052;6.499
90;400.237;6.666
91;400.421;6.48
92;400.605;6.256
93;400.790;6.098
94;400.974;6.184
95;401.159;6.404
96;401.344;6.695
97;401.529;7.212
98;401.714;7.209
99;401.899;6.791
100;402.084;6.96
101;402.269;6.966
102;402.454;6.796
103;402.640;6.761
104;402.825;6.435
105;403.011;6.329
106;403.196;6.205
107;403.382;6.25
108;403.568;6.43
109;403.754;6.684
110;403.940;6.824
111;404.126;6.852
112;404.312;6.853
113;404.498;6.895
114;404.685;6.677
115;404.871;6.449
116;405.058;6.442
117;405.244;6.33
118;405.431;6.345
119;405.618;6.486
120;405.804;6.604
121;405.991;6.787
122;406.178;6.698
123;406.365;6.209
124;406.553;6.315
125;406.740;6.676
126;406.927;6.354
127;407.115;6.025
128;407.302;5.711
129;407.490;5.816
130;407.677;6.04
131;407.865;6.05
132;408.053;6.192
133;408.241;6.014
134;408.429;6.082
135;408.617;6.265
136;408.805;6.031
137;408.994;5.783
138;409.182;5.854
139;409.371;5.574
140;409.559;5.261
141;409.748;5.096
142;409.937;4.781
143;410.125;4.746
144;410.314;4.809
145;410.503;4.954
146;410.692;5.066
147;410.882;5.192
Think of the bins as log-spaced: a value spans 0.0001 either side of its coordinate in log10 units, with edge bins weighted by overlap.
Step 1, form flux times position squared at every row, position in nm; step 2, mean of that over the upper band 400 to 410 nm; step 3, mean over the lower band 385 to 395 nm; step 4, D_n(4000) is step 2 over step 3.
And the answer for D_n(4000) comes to 1.27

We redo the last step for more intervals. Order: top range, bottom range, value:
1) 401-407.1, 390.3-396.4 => 1.29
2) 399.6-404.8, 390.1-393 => 1.23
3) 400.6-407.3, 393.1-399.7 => 1.33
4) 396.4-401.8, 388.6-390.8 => 1.21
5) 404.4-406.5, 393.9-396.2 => 1.23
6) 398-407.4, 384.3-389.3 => 1.33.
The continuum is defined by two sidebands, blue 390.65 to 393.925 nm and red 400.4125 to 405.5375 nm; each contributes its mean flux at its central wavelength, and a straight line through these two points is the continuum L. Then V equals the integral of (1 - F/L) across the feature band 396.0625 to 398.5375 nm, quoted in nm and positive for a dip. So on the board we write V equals 0.65 nm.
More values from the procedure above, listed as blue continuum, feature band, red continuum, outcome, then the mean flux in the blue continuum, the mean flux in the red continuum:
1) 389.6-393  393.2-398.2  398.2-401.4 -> 0.90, 5.62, 6.23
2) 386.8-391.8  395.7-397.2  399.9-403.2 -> 0.45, 5.3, 6.61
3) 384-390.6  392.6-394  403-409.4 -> 0.24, 5.21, 6.32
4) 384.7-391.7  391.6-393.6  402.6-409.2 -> 0.22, 5.4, 6.36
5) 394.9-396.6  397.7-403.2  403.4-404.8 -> -0.23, 5.19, 6.71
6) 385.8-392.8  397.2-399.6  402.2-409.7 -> 0.19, 5.41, 6.32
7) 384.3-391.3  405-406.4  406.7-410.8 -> -0.22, 5.32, 5.67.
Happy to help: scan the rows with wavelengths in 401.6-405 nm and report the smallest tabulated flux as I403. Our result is 6.205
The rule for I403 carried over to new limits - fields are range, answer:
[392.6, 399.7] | 3.182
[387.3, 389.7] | 3.872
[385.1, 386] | 5.266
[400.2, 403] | 6.098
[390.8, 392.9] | 5.067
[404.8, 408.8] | 5.711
